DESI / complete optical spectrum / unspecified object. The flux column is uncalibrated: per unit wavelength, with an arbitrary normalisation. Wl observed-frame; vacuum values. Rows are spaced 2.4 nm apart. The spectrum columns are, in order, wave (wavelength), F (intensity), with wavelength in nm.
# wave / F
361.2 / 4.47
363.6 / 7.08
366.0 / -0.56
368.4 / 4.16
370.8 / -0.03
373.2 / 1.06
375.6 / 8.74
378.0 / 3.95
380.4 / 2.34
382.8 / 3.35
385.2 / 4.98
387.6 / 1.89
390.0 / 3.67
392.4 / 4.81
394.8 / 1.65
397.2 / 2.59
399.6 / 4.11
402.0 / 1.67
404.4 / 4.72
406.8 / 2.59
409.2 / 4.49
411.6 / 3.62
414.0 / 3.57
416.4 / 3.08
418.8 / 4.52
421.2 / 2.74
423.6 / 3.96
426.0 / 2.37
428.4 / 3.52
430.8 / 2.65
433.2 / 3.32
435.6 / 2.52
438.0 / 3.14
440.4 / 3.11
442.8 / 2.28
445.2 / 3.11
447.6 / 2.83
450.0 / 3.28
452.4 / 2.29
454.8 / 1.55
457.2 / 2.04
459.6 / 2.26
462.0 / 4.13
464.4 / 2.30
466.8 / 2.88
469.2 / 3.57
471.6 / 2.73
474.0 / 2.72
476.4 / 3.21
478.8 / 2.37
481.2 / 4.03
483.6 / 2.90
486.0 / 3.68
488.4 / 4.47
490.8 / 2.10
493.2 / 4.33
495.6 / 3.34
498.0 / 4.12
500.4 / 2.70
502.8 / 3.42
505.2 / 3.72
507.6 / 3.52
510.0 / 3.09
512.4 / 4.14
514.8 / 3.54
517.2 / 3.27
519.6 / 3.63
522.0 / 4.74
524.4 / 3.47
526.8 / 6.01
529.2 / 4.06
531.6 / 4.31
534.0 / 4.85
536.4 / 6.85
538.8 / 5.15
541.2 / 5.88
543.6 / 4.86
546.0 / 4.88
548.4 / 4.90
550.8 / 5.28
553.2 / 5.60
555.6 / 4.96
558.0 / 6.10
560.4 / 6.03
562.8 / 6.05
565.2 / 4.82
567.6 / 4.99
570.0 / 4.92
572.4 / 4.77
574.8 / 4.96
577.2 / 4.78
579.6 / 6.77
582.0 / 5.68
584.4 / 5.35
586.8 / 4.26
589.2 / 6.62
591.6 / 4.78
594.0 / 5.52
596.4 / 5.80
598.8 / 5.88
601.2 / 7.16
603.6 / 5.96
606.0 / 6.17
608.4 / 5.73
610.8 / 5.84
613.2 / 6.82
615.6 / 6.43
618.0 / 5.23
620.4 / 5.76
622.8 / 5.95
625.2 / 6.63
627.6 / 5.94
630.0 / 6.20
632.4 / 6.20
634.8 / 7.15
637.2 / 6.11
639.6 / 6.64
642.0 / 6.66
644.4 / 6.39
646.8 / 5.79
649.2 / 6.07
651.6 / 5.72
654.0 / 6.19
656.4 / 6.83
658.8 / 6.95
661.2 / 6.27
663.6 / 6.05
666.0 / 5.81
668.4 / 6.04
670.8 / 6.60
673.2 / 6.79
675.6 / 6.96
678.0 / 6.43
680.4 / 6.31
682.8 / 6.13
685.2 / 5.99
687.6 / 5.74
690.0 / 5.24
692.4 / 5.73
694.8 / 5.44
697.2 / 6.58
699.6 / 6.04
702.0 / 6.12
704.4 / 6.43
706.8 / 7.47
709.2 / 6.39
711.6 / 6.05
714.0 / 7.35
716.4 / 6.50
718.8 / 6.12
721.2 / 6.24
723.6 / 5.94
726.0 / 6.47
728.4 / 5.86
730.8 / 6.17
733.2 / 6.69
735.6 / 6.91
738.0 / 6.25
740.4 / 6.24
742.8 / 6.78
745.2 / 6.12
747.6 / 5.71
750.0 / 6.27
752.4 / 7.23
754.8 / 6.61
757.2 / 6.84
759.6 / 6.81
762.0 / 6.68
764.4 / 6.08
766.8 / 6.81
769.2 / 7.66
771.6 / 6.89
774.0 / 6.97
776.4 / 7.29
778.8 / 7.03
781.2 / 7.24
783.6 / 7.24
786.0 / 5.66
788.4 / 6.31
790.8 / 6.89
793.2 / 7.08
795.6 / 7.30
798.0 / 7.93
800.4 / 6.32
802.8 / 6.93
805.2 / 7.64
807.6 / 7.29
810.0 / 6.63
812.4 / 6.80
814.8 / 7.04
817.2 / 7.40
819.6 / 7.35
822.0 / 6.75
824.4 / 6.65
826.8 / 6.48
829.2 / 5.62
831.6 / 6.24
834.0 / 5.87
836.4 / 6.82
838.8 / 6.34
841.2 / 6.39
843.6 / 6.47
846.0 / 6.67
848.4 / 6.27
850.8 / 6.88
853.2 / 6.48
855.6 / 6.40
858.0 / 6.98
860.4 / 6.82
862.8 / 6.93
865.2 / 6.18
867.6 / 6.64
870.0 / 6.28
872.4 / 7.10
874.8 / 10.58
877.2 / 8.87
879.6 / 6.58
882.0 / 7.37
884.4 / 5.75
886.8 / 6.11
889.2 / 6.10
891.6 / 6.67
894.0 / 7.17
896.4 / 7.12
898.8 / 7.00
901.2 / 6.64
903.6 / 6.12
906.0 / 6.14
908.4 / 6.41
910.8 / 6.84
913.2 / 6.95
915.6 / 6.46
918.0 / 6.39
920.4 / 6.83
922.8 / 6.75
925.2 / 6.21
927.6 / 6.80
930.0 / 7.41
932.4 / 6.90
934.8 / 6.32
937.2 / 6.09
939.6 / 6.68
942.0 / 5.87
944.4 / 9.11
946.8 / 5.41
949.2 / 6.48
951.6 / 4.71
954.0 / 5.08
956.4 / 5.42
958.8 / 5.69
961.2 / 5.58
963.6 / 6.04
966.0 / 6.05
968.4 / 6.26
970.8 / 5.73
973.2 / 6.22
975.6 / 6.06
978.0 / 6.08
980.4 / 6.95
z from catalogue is 0.33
